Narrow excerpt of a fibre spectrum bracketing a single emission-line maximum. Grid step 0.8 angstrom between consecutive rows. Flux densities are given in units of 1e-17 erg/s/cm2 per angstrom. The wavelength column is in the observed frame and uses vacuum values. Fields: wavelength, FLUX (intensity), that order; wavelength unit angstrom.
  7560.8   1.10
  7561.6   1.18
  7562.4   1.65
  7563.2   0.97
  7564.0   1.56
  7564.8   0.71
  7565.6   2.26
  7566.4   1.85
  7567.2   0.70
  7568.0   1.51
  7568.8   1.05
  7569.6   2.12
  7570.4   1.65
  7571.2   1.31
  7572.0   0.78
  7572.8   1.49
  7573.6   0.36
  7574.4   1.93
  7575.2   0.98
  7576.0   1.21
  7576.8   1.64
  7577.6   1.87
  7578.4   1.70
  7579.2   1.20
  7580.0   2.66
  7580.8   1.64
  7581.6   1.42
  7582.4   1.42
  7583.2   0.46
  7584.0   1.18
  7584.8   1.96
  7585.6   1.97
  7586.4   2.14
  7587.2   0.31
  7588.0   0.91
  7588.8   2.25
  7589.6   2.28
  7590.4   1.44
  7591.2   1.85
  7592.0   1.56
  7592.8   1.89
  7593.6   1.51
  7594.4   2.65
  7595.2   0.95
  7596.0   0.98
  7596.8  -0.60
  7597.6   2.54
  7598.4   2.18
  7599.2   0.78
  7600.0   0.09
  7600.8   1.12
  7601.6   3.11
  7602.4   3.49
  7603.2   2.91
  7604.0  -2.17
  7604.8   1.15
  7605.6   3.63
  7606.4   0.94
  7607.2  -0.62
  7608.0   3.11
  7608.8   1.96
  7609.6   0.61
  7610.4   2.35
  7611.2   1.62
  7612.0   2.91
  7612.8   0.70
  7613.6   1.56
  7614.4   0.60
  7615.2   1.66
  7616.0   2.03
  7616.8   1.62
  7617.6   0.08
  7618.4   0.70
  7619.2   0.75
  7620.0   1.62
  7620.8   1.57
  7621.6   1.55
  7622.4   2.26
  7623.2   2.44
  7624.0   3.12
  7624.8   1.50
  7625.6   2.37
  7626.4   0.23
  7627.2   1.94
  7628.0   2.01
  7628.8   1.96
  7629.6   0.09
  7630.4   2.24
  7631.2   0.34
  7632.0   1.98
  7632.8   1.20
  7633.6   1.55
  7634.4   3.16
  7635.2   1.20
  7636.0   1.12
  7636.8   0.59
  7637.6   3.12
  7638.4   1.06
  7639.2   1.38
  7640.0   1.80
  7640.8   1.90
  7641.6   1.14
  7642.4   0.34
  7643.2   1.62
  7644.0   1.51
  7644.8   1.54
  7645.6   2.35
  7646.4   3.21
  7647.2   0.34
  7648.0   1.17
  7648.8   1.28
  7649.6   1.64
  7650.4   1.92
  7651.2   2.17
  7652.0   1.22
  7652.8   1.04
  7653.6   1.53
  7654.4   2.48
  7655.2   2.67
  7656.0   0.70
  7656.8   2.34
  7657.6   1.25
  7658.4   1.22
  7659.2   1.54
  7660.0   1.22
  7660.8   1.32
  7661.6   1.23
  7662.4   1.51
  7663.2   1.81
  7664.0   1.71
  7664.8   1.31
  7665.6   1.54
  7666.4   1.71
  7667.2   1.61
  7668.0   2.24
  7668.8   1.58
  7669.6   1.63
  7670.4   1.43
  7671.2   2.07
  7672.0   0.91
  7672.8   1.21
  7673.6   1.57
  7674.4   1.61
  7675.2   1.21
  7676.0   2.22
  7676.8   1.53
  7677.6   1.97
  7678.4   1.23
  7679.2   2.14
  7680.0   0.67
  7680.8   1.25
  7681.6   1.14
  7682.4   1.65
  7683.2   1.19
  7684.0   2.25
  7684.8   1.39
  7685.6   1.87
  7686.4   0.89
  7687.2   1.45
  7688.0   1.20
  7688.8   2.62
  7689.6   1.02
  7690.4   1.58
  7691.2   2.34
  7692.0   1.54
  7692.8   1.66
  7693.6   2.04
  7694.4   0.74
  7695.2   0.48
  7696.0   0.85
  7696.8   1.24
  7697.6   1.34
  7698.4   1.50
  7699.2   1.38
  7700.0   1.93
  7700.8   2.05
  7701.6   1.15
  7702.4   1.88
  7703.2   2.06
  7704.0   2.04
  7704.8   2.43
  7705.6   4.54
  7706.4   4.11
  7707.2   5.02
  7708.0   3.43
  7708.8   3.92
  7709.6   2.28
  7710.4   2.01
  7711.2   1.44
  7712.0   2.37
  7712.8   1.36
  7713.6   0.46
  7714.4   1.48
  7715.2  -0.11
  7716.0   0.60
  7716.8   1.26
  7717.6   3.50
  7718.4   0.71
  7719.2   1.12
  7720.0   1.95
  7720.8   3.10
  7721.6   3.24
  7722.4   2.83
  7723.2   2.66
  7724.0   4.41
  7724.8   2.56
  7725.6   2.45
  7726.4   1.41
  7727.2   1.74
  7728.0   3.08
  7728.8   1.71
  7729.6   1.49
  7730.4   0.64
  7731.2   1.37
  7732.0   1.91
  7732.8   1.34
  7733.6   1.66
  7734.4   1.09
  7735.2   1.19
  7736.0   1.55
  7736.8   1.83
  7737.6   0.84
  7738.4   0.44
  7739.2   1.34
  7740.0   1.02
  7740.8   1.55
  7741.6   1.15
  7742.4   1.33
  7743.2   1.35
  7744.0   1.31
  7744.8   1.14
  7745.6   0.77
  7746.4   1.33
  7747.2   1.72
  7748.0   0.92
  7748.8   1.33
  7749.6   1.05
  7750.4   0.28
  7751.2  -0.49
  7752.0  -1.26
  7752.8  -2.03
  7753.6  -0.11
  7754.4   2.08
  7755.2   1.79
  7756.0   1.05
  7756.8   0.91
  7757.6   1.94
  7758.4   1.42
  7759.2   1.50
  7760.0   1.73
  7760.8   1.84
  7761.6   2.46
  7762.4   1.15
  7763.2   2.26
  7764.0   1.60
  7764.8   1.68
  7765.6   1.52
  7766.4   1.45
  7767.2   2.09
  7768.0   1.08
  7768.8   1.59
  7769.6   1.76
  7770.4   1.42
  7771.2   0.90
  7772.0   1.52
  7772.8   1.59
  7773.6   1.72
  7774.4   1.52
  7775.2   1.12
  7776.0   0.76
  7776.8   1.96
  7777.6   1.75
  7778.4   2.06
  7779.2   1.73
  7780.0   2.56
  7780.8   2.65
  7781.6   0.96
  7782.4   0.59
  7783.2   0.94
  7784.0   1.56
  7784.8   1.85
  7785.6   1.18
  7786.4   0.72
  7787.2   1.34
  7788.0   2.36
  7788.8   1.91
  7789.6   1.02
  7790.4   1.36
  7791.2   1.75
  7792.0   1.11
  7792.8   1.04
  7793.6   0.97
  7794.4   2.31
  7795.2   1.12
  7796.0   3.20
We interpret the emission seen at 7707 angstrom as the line [S II] 6716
